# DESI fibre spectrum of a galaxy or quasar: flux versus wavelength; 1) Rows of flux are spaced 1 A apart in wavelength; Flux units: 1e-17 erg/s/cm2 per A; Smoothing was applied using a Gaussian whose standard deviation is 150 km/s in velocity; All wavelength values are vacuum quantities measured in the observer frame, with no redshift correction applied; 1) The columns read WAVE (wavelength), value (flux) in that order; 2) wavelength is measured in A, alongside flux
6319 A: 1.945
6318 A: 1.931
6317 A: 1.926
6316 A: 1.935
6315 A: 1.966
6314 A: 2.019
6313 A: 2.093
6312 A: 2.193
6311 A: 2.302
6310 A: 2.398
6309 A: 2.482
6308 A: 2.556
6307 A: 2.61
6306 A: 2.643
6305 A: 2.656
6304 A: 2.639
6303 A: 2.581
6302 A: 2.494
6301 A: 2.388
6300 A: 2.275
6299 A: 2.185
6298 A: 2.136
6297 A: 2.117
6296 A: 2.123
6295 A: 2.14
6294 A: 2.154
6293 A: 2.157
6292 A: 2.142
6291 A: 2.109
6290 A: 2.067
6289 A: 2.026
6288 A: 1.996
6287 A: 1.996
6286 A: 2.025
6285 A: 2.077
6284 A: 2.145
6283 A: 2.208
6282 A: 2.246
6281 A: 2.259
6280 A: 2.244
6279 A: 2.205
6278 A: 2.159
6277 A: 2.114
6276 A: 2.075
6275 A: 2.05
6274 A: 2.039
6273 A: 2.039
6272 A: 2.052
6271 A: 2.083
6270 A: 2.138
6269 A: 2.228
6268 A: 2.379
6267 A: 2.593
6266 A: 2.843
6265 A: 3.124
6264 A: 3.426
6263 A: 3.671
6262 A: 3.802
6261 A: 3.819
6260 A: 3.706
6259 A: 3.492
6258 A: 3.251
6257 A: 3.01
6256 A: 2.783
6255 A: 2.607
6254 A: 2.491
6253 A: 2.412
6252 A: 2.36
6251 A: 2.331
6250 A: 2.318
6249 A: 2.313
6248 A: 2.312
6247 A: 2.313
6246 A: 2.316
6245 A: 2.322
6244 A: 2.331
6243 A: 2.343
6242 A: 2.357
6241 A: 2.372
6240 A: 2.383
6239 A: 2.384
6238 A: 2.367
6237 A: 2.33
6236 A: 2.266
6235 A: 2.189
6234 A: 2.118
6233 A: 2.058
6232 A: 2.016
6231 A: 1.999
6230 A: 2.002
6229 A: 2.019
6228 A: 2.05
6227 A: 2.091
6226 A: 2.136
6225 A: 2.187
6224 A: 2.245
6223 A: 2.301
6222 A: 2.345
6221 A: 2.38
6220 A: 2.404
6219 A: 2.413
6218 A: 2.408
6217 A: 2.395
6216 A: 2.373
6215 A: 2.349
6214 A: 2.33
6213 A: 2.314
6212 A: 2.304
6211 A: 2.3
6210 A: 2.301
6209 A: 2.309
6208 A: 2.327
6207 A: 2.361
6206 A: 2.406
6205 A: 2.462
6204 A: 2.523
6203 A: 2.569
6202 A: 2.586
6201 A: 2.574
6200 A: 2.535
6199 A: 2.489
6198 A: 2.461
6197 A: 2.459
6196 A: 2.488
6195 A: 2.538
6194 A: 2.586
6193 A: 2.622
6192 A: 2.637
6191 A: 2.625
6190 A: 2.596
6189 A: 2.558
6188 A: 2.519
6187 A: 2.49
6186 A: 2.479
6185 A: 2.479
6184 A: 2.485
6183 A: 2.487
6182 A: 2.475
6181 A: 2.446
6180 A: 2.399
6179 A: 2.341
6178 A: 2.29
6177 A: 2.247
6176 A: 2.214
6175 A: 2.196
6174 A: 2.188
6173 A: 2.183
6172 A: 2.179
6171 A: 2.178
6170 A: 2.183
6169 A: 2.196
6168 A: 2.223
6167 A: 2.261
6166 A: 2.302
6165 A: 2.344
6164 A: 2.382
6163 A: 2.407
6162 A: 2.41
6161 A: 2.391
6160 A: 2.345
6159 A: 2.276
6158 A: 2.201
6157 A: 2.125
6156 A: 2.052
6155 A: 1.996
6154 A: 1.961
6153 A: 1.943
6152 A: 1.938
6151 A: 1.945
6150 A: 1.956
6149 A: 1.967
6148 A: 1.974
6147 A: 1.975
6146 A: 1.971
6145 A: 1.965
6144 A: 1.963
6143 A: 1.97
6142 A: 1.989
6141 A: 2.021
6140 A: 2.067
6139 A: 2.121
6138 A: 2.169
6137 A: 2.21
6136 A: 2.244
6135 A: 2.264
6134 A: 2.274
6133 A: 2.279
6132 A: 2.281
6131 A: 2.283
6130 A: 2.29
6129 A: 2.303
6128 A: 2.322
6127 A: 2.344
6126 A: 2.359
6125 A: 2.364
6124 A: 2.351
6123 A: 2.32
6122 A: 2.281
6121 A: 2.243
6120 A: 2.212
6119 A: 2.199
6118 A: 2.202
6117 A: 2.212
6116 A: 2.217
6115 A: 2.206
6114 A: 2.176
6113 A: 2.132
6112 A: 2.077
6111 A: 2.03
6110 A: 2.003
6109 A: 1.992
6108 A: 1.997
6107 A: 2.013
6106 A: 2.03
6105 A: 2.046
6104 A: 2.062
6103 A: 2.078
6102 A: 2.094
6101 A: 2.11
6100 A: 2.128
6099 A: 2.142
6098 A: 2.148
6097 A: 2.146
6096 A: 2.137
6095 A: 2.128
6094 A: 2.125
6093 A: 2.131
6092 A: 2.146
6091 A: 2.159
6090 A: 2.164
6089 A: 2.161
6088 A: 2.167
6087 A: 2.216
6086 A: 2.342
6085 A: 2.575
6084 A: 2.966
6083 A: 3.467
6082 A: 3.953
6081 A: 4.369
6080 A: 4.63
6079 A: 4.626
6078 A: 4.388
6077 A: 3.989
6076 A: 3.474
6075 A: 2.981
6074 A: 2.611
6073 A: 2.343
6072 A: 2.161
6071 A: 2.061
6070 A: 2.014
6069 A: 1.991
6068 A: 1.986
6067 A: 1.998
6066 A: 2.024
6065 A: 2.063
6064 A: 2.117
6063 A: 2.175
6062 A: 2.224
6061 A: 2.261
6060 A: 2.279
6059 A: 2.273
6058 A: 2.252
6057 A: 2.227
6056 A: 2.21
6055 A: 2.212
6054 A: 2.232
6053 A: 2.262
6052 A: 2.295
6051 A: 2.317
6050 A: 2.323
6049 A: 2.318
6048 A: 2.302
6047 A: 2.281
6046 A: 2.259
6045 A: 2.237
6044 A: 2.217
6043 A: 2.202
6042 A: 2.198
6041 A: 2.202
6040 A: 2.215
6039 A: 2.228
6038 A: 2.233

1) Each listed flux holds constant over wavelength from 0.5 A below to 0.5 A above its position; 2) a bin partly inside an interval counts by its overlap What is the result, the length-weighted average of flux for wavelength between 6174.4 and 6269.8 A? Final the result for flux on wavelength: 2.48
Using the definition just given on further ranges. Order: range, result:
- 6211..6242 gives 2.25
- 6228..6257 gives 2.31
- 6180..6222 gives 2.46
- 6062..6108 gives 2.52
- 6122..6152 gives 2.16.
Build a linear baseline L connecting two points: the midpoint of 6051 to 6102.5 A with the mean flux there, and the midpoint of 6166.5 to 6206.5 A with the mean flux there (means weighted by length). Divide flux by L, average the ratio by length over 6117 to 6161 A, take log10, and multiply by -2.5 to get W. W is 0.14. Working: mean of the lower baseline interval 2.51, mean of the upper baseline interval 2.42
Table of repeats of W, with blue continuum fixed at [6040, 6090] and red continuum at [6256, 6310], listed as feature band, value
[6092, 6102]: 0.190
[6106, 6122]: 0.188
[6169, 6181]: 0.120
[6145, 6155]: 0.270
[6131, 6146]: 0.183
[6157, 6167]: 0.083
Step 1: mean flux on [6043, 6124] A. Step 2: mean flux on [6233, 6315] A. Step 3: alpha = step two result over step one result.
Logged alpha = 1.01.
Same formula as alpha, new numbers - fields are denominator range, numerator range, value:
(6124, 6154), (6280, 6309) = 1.06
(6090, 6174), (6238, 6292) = 1.14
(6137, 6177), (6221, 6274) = 1.16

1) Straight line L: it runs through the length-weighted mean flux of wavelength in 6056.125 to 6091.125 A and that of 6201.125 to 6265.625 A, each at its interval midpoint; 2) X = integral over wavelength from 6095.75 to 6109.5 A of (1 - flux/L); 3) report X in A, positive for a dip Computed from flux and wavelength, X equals 2.9 A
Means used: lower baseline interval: 2.68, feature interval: 2.08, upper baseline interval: 2.48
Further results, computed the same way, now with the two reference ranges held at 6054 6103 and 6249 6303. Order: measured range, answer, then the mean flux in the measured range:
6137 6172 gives 5.2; 2.12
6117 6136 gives 1.7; 2.28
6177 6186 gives 0.2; 2.42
